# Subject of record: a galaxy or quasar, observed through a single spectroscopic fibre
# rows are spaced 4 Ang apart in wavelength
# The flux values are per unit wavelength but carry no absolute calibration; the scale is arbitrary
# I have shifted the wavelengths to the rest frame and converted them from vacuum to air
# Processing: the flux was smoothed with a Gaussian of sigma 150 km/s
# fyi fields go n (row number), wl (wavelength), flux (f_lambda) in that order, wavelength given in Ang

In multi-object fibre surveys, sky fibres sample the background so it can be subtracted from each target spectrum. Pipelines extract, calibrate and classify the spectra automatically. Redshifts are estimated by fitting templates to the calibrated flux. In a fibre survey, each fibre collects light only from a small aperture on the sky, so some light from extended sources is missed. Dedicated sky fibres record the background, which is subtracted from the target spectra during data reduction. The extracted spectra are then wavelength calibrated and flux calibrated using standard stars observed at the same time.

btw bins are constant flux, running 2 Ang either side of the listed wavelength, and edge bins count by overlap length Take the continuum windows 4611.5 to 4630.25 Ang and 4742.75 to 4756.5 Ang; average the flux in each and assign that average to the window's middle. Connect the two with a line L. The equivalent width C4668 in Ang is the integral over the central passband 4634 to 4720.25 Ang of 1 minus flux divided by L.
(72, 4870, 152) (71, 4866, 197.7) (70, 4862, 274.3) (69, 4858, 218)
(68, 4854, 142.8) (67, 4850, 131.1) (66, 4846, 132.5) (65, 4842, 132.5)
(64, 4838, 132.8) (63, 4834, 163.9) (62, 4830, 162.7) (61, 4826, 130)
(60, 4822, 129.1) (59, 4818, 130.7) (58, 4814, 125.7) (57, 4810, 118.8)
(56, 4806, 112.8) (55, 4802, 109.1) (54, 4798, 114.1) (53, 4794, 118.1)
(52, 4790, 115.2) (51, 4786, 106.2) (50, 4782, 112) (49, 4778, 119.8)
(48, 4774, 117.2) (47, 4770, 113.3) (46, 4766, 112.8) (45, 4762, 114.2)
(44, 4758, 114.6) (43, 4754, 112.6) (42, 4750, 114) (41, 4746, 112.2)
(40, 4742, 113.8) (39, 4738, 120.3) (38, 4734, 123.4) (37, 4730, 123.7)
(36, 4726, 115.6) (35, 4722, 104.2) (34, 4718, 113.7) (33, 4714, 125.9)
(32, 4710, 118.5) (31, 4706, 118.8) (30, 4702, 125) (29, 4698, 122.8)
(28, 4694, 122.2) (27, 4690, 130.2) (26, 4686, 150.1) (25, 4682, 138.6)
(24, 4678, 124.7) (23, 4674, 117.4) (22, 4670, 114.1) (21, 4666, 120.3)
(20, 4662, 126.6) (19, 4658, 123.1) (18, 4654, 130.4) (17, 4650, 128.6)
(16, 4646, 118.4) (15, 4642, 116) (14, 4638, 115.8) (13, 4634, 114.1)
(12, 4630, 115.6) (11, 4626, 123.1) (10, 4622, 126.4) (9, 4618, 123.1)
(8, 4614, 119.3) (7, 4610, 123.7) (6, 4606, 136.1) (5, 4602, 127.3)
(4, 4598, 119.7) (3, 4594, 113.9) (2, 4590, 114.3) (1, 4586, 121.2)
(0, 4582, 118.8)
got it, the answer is -3.98 Ang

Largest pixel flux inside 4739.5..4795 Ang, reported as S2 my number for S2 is 119.8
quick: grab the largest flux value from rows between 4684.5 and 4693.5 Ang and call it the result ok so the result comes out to 150.1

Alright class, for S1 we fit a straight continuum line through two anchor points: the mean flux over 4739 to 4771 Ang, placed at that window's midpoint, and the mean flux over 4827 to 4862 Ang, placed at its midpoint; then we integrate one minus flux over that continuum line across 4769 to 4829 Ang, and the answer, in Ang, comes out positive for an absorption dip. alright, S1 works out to 7.3 Ang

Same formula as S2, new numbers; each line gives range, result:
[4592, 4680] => 136.1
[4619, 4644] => 126.4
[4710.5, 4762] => 125.9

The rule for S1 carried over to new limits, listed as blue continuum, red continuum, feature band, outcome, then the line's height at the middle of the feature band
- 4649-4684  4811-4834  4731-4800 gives 9.2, 133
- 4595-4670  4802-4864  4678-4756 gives 6.7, 133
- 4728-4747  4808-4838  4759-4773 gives 1.3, 125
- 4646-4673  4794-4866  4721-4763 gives 5.8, 134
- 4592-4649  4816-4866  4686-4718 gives 2.5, 135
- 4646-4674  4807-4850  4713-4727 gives 1.5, 127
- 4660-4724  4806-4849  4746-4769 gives 2.7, 129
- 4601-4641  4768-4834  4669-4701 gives -1.5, 122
